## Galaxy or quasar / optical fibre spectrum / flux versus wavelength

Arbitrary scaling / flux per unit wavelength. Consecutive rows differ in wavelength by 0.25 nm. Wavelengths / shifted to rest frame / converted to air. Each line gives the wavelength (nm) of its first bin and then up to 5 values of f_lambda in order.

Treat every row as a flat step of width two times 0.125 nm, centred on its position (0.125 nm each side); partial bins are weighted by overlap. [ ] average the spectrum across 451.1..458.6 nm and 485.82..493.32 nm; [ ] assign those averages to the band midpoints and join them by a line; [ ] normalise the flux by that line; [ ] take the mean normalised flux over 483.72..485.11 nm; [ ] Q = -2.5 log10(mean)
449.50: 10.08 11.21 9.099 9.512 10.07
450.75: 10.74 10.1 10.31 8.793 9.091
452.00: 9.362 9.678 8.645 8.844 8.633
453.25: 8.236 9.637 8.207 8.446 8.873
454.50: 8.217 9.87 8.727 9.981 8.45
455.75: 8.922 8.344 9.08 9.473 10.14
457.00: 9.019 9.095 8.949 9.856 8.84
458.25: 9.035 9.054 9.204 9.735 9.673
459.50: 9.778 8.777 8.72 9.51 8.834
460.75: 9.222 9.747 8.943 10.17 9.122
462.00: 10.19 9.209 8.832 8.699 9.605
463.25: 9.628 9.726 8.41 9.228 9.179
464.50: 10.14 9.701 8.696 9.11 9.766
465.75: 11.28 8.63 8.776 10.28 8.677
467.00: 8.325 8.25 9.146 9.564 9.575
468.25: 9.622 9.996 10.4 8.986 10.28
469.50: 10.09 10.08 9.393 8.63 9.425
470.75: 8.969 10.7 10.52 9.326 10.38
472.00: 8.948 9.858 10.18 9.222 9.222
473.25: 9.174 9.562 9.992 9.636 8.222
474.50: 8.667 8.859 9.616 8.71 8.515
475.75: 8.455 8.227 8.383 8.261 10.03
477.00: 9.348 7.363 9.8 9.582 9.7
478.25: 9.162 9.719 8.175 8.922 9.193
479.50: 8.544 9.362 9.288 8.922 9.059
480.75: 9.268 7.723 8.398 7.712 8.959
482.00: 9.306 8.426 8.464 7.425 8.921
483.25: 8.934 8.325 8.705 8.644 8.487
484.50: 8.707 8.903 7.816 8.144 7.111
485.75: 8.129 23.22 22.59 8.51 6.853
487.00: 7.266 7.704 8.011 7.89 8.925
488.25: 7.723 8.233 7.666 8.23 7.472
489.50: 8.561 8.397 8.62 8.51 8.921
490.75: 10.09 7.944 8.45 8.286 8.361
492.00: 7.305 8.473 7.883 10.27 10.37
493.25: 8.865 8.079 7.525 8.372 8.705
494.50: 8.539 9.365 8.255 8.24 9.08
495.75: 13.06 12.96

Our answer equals 0.09 mag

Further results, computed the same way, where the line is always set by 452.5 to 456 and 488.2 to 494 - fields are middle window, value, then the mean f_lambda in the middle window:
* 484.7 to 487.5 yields -0.23 mag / 10.5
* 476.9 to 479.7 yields -0.06 mag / 9.05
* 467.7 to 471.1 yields -0.12 mag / 9.69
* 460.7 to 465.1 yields -0.08 mag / 9.36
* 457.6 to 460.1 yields -0.06 mag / 9.27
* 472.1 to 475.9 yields -0.07 mag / 9.18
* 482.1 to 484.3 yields 0.01 mag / 8.49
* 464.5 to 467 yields -0.08 mag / 9.41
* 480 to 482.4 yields -0.02 mag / 8.67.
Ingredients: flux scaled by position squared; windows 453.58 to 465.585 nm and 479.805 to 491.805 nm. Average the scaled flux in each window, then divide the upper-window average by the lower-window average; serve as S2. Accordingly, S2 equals 1.1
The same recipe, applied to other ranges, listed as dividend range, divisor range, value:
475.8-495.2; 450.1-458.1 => 1.11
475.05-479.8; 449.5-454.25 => 1.06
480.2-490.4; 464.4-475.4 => 1.01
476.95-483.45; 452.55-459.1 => 1.08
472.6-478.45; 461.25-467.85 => 1.02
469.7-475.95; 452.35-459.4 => 1.11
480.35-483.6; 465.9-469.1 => 0.98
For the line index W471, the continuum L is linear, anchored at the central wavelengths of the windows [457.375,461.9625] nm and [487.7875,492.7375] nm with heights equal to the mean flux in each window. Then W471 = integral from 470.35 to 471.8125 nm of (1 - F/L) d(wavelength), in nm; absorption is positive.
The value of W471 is -0.15 nm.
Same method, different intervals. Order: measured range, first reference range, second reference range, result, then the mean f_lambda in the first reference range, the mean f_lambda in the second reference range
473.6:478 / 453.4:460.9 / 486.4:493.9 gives -0.143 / 9.12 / 8.31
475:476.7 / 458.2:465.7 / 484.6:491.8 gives 0.125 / 9.34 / 9.2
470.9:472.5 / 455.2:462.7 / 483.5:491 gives -0.127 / 9.25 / 9.21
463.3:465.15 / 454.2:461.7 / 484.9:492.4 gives -0.024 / 9.21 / 9.11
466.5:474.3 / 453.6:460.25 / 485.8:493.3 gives -0.279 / 9.1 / 9.31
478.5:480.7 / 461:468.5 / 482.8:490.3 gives 0.055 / 9.35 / 9.16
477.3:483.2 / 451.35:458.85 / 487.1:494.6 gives -0.178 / 9.03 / 8.41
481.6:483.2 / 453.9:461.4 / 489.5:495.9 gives 0.058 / 9.16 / 8.81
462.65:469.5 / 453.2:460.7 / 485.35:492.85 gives -0.217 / 9.1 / 9.18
